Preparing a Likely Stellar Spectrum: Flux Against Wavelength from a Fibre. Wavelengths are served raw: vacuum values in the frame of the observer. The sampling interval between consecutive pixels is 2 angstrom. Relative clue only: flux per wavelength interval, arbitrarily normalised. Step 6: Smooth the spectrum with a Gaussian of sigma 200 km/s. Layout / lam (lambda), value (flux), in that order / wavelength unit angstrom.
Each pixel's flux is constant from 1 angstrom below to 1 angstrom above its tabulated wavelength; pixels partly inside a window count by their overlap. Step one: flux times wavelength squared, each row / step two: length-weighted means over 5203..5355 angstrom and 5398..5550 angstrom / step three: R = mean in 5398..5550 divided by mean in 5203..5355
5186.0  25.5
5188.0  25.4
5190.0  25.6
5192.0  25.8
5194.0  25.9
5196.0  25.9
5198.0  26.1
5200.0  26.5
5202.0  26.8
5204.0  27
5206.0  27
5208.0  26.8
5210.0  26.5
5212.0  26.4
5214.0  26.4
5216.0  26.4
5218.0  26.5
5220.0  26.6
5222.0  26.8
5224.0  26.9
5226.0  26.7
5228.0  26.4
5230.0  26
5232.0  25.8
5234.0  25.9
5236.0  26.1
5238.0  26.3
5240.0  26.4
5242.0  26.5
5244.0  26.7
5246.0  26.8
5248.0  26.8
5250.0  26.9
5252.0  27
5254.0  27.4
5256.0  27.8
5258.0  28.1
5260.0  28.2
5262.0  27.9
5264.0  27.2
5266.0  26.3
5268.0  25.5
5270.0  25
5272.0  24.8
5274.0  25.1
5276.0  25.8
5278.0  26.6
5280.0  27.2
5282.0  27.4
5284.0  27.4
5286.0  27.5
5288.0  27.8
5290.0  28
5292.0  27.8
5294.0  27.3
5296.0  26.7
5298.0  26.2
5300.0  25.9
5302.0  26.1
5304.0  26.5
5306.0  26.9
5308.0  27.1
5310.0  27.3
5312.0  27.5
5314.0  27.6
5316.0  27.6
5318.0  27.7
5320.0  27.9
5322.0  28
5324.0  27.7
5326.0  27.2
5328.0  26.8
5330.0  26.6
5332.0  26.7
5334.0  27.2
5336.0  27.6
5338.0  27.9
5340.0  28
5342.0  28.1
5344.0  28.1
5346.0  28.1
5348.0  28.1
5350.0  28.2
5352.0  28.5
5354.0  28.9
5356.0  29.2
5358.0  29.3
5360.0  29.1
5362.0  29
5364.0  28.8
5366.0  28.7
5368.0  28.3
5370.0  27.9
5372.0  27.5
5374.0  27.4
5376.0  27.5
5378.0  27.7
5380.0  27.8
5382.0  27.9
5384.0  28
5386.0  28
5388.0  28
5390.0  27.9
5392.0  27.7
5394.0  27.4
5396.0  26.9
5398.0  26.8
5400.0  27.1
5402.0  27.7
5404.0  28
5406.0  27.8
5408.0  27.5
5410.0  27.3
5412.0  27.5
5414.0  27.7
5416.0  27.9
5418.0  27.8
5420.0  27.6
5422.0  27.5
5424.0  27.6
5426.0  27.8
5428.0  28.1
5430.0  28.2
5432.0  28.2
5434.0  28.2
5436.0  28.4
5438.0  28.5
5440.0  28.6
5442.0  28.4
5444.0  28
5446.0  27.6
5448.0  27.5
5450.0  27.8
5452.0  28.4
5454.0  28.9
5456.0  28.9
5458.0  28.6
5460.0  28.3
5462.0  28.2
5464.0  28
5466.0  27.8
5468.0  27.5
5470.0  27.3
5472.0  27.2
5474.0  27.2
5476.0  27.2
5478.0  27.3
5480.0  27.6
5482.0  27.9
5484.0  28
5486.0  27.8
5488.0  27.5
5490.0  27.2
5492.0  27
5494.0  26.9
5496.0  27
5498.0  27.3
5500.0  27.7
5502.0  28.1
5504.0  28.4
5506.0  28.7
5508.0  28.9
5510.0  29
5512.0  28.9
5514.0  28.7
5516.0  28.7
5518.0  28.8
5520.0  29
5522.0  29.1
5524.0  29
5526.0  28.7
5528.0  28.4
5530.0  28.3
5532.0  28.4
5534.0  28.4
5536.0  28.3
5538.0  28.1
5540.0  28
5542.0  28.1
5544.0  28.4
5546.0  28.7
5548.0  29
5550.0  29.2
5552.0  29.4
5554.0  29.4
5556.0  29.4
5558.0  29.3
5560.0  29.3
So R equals 1.12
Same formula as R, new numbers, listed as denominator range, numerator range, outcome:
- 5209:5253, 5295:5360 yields 1.08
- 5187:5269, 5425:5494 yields 1.14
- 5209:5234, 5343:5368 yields 1.14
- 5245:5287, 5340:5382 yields 1.09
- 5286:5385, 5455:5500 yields 1.05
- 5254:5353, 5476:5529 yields 1.11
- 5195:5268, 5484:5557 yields 1.18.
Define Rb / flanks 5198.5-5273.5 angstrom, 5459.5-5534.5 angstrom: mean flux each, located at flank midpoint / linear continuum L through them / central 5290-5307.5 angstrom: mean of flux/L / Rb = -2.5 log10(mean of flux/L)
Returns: 0.008 mag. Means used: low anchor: 26.6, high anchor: 28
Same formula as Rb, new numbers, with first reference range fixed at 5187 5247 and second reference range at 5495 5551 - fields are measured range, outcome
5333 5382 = -0.03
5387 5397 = 0.00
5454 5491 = 0.01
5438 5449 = -0.01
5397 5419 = 0.00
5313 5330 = -0.02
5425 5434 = -0.01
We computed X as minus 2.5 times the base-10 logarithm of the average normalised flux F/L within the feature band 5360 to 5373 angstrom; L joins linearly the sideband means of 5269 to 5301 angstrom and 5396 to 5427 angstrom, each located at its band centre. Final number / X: -0.05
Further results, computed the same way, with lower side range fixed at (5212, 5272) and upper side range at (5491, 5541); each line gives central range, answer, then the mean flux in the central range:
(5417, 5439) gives -0.01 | 28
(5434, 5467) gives -0.01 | 28.2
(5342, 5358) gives -0.05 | 28.5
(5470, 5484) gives 0.02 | 27.4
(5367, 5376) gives -0.01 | 27.7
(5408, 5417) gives 0.00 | 27.6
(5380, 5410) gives 0.00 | 27.6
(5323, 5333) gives 0.01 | 27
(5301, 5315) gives 0.00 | 27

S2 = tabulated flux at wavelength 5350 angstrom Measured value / 28.2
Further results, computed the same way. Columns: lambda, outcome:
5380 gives 27.8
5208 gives 26.8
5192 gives 25.8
